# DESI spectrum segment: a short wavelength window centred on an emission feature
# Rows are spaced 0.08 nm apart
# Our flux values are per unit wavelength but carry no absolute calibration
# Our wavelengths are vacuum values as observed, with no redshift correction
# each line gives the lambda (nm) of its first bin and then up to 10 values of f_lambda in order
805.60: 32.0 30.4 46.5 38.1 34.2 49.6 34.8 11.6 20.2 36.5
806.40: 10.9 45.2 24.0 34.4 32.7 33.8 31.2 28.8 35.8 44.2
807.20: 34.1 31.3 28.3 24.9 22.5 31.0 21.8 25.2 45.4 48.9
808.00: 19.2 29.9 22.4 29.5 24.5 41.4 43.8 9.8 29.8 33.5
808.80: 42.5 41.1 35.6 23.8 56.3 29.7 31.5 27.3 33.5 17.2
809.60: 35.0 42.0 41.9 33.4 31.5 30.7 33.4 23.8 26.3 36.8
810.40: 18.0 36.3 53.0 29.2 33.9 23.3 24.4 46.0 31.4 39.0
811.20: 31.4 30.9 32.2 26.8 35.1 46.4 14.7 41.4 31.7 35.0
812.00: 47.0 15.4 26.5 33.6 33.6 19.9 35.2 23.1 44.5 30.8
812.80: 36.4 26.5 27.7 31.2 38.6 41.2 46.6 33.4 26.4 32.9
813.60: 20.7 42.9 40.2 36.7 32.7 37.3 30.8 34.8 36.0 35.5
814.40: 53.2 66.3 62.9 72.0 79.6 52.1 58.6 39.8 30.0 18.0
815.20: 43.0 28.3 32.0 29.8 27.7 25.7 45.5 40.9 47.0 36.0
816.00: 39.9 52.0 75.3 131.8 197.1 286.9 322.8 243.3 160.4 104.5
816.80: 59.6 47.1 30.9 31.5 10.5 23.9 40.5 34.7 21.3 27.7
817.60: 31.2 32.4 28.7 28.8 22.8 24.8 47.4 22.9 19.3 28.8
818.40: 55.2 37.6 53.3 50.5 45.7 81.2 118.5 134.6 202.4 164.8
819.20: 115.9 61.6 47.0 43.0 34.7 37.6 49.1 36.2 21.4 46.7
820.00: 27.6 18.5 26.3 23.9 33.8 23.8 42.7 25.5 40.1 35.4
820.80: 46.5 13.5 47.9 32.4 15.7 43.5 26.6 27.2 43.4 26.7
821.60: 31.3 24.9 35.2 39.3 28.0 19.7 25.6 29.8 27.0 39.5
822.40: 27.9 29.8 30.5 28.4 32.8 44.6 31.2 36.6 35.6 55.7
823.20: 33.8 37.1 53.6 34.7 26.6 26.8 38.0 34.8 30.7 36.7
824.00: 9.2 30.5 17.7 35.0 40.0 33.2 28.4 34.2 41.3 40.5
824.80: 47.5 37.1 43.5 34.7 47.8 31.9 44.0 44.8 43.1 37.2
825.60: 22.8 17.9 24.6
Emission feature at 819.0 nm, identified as [N II]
